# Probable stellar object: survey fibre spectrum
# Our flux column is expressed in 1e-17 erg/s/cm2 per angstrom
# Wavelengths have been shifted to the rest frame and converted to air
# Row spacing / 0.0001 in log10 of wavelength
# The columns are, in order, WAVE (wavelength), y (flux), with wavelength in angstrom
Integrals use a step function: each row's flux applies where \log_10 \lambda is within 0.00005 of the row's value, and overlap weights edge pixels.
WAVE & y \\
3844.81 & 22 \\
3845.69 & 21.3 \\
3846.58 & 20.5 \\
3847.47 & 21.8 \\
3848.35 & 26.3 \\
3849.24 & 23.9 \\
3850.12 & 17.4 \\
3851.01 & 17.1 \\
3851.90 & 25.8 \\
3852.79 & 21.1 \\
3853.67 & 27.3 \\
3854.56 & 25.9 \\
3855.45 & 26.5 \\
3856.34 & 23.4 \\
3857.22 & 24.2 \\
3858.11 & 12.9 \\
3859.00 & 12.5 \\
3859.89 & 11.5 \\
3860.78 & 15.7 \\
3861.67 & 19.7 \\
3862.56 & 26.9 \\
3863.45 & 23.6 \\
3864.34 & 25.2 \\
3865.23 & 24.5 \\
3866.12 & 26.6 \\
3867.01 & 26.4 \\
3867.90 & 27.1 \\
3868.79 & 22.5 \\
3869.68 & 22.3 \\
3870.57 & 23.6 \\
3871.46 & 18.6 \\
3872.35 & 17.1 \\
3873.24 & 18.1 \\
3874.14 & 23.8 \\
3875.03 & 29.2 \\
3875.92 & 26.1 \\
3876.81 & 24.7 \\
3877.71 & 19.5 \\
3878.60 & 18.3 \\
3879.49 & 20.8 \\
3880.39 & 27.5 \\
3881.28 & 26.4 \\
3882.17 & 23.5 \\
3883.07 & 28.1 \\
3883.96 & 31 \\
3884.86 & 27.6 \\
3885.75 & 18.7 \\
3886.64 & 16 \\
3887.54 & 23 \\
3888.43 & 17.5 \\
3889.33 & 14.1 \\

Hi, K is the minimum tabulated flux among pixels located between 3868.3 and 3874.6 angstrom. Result 17.1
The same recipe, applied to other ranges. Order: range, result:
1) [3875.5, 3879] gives 18.3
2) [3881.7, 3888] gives 16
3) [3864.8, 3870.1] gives 22.3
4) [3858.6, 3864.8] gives 11.5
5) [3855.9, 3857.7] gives 23.4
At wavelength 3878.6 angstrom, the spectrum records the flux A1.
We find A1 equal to 18.3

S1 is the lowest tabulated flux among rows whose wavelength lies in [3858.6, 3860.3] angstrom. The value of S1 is 11.5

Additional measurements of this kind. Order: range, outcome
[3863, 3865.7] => 23.6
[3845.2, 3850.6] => 17.4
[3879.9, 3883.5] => 23.5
